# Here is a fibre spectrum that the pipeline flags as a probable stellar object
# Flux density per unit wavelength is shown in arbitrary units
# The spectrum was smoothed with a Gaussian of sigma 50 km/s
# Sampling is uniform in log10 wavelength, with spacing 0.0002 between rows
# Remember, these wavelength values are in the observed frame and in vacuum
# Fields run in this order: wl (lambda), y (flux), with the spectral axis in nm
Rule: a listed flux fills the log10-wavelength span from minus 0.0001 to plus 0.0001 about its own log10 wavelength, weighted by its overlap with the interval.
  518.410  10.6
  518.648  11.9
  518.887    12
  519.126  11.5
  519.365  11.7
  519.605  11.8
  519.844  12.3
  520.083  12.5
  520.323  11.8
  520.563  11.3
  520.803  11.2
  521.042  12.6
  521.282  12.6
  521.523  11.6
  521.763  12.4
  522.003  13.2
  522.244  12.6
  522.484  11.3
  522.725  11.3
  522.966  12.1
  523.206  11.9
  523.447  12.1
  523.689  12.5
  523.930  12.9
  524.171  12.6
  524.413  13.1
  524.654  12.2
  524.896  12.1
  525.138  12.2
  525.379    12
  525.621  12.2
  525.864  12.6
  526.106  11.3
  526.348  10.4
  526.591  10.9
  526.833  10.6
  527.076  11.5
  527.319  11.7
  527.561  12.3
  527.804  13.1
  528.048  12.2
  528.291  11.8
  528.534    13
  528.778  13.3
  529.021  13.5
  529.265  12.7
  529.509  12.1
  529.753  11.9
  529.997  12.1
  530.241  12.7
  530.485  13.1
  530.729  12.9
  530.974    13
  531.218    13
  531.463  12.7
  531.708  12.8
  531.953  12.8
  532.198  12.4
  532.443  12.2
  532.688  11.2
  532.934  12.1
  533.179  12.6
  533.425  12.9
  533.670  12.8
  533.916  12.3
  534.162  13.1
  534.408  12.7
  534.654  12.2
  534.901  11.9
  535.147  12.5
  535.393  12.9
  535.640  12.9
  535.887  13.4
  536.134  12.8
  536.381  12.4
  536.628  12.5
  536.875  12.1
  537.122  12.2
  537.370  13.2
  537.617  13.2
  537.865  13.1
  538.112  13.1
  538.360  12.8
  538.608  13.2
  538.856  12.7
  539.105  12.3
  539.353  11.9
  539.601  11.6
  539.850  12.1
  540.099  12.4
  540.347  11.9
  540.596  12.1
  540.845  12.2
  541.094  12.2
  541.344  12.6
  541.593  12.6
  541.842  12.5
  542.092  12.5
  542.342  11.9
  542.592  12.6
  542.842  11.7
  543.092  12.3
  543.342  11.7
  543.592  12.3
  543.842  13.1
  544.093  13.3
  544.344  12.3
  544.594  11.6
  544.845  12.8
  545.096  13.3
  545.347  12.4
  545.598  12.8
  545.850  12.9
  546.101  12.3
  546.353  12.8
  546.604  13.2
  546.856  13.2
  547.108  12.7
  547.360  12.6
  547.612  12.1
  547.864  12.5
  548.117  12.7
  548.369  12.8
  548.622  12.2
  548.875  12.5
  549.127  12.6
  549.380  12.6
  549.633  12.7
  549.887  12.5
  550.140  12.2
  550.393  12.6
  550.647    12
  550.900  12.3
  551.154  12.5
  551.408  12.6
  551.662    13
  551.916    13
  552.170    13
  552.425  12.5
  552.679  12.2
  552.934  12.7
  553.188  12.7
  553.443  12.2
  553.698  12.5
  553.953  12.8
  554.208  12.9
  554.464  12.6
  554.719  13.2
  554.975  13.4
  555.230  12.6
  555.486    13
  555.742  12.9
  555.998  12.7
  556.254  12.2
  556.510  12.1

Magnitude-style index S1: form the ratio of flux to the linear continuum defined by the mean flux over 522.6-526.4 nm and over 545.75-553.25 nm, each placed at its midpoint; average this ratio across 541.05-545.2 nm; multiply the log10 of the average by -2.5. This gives 0.00 mag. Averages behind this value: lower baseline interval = 12.1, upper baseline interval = 12.6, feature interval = 12.4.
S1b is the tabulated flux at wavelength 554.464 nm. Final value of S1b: 12.6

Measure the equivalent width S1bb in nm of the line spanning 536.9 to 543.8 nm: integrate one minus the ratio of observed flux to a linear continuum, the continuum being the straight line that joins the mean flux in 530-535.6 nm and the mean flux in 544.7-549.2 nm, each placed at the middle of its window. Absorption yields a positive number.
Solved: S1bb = 0.124 nm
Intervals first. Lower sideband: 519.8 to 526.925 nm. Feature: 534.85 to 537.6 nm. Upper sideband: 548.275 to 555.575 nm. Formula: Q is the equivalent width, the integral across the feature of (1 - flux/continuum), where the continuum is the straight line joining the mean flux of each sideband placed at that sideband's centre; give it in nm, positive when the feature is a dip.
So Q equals -0.08 nm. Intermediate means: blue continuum 12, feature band 12.7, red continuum 12.6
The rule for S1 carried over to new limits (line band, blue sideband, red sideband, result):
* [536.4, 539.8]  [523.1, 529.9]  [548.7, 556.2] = -0.02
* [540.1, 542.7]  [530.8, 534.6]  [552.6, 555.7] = 0.03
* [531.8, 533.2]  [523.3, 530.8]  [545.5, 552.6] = 0.01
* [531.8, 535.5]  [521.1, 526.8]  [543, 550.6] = -0.01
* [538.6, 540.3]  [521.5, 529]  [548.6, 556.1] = 0.01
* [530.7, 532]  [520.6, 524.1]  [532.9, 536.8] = -0.03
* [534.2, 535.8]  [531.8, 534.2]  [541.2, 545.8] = -0.01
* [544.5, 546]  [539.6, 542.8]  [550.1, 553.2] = -0.02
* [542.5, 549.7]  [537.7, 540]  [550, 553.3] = 0.00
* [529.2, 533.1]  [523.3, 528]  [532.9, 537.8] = -0.01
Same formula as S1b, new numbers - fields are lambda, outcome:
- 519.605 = 11.8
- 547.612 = 12.1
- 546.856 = 13.2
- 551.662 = 13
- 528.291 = 11.8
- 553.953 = 12.8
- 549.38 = 12.6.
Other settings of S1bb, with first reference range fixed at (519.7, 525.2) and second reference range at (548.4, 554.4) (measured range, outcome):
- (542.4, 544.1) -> 0.01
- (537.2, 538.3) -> -0.06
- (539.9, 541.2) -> 0.03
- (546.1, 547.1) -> -0.03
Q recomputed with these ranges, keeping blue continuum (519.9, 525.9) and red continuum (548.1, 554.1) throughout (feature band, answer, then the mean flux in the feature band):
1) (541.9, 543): 0.02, 12.2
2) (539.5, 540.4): 0.03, 12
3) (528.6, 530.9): -0.08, 12.7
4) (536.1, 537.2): 0.00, 12.4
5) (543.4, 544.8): 0.00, 12.5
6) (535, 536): -0.04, 12.9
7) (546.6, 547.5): -0.03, 12.9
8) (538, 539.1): -0.04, 12.9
